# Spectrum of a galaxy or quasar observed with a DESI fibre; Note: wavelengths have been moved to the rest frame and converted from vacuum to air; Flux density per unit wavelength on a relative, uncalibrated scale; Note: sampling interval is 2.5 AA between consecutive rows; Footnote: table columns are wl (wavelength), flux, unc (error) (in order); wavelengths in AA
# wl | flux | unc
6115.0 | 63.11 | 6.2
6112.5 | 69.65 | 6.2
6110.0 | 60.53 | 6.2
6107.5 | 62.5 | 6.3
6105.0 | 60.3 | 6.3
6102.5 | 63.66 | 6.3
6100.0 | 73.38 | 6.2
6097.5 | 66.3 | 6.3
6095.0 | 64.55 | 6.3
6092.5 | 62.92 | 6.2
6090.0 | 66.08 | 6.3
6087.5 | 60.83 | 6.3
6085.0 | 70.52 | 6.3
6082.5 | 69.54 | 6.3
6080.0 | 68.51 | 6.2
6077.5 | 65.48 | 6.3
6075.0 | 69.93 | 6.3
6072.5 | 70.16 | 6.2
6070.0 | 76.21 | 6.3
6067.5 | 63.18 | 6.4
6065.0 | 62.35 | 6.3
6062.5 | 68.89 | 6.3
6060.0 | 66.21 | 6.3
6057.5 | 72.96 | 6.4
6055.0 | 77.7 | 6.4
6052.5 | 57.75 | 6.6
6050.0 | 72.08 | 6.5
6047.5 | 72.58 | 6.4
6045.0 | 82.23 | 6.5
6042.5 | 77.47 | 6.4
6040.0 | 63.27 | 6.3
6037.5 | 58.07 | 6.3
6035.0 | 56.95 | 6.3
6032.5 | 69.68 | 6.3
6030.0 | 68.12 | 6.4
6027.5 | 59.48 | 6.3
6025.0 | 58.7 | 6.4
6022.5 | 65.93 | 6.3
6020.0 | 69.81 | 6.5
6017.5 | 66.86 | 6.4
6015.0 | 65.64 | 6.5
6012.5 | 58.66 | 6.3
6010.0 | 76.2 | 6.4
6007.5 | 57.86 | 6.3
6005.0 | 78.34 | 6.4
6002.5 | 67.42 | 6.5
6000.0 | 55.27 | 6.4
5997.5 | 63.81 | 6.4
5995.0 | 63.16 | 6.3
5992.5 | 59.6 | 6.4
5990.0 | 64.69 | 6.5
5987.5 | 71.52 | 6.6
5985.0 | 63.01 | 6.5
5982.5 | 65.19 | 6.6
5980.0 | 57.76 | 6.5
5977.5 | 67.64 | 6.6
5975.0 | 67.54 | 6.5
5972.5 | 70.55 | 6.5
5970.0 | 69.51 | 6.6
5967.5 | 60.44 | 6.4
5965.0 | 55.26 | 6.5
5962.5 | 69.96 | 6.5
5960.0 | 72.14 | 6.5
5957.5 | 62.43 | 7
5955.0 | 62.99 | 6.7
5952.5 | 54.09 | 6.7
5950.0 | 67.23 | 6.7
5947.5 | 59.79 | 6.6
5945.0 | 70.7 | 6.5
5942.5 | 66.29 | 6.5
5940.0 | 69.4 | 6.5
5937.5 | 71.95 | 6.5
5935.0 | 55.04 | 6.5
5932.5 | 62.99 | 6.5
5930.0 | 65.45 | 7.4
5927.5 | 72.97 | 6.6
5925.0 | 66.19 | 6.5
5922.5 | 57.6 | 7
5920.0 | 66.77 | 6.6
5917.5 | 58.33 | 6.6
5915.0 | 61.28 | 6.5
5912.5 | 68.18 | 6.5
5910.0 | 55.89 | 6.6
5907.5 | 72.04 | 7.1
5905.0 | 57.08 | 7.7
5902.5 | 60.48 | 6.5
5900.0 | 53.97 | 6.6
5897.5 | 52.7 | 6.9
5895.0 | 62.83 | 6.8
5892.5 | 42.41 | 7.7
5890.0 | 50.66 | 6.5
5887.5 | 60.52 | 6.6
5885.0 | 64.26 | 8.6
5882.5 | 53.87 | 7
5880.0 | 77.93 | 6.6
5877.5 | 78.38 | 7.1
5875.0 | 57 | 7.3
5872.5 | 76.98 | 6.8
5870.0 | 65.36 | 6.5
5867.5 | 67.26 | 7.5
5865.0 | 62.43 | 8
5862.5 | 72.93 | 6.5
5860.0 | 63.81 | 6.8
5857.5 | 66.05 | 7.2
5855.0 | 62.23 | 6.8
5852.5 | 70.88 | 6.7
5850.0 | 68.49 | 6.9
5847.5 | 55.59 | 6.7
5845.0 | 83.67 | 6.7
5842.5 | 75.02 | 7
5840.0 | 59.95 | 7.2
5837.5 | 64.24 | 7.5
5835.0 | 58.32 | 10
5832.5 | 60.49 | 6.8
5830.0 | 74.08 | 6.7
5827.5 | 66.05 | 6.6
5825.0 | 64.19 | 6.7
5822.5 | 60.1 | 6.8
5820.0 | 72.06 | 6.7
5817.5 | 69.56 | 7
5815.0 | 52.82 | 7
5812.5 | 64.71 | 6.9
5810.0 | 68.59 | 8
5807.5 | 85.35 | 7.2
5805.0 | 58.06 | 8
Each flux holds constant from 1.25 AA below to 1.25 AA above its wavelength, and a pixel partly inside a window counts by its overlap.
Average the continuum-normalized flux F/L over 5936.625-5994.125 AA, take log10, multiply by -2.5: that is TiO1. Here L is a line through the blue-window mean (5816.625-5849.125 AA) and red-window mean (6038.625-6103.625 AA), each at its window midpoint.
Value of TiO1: 0.04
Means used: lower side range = 66.4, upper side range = 68.6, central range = 65.1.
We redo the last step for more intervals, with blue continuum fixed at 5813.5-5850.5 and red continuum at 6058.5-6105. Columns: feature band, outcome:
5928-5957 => 0.03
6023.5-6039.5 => 0.08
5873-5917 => 0.09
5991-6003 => 0.08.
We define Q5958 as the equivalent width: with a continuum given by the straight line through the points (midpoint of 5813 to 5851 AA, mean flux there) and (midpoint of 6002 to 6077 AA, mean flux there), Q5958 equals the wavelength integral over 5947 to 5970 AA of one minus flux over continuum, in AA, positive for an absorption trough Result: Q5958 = 1.3 AA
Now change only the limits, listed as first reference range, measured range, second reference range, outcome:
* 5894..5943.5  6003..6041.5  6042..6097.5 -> 1.09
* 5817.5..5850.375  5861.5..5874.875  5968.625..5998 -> -0.36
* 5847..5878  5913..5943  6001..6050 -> 1.03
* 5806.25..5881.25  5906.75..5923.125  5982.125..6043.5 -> 0.89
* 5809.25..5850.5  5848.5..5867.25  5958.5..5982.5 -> -0.26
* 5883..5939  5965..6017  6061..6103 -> -0.93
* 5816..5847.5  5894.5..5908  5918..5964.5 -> 1.36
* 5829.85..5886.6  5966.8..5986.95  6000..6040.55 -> -0.07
